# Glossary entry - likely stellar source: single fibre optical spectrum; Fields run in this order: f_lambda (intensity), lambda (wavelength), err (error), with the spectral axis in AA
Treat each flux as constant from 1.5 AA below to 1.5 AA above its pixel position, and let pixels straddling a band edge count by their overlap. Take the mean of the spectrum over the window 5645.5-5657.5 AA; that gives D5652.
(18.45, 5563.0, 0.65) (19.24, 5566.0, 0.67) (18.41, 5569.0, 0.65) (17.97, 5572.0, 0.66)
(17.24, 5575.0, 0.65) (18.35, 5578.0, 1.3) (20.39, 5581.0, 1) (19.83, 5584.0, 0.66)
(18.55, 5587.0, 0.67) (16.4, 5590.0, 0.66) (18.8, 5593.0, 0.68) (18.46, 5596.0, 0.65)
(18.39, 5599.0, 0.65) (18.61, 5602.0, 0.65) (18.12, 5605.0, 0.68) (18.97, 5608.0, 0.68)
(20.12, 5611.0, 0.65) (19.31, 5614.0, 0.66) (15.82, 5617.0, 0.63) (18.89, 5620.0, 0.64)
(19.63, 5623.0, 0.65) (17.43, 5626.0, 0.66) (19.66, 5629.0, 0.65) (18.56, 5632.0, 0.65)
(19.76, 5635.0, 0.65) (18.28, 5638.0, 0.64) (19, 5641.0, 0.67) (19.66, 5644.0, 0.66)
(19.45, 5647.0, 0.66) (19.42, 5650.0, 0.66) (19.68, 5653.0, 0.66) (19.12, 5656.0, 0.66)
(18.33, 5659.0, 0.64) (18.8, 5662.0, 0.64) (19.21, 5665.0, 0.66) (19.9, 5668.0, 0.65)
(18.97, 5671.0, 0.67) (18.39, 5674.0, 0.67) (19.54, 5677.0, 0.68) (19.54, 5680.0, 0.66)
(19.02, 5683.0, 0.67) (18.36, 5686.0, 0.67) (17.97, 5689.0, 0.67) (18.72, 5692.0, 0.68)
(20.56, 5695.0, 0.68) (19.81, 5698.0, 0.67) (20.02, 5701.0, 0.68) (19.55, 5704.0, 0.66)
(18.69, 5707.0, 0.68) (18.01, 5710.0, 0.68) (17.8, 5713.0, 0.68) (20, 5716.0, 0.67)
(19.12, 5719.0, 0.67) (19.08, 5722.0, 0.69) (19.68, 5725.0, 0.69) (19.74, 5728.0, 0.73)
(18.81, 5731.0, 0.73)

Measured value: 19.4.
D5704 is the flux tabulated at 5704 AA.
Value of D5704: 19.55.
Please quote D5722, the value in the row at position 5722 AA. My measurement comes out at 19.08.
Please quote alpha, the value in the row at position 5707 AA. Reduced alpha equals 18.69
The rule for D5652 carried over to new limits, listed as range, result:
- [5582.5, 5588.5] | 19.2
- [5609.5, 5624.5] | 18.8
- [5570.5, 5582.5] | 18.5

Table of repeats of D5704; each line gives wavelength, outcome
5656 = 19.12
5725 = 19.68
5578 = 18.35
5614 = 19.31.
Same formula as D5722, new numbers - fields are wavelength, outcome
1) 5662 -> 18.8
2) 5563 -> 18.45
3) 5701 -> 20.02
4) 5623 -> 19.63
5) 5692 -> 18.72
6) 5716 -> 20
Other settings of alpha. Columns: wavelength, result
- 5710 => 18.01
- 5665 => 19.21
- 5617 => 15.82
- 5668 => 19.9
